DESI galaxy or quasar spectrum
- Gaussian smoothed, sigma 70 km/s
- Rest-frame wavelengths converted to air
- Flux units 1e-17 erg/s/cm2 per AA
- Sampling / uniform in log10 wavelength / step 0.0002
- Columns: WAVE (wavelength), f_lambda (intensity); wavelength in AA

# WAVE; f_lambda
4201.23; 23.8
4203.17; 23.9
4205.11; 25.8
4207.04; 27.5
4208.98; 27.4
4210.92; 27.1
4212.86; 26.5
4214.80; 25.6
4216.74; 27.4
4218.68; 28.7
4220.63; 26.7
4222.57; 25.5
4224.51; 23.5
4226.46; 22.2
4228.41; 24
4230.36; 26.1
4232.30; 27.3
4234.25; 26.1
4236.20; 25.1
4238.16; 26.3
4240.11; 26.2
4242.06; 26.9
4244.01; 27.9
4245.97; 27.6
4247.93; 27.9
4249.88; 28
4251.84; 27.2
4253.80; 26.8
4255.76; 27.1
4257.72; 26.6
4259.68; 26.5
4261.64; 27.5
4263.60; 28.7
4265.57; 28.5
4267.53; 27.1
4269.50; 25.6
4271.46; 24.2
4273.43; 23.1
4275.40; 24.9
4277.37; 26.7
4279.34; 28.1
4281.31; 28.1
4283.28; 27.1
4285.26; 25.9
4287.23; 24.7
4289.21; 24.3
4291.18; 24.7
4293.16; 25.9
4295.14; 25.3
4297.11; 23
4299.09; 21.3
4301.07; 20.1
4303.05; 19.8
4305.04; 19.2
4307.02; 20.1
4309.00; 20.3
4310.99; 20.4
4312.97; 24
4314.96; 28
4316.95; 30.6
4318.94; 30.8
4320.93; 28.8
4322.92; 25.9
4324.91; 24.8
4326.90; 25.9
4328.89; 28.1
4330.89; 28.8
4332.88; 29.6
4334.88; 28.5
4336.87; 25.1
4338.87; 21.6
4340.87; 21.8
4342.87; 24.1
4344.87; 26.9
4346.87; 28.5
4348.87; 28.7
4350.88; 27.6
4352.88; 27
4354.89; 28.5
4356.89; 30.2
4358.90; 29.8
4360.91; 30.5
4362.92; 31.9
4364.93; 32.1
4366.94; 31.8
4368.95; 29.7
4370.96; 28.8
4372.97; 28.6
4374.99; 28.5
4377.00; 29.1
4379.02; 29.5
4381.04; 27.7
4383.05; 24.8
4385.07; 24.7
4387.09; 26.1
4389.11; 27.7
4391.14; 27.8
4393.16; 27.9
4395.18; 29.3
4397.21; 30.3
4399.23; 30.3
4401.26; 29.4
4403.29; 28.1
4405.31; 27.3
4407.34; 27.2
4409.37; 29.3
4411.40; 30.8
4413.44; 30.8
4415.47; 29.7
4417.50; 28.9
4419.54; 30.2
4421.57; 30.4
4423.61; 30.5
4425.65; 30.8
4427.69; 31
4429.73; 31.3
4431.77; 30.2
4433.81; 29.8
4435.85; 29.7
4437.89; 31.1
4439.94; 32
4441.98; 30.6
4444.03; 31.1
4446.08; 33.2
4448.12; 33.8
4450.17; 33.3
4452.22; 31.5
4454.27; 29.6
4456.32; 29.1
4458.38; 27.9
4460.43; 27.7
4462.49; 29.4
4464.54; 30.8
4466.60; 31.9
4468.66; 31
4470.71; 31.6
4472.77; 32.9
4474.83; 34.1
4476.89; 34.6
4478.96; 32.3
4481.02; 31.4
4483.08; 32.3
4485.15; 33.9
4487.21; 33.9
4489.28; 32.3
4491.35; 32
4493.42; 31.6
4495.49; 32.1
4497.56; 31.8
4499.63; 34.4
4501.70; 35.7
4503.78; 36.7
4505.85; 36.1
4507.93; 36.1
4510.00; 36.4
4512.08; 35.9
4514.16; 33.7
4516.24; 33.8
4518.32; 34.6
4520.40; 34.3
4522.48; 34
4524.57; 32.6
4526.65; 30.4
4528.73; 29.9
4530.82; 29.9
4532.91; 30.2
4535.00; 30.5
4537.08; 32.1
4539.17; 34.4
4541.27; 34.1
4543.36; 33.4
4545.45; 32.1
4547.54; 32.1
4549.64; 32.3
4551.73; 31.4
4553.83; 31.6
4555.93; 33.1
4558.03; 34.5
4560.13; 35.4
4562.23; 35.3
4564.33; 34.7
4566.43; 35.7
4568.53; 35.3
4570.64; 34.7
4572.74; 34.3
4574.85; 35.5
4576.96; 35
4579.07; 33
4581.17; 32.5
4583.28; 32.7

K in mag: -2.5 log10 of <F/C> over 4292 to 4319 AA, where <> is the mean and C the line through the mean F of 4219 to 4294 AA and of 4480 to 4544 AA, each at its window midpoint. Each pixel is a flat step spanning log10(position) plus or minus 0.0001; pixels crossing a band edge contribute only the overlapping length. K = 0.19 mag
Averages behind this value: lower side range 26.2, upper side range 33.2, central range 23.2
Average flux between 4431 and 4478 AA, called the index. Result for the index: 31.2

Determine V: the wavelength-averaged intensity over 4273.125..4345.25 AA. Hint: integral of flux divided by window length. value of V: 25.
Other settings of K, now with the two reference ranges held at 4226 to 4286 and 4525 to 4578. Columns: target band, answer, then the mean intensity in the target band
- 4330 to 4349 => 0.09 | 26.2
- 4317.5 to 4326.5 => 0.01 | 27.6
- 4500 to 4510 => -0.13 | 36.1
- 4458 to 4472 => 0.03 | 30.2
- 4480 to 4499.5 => -0.02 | 32.5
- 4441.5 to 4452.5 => -0.05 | 32.4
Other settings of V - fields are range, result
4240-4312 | 25.2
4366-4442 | 29.2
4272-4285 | 26.2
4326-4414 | 28.2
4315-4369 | 28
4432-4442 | 30.6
